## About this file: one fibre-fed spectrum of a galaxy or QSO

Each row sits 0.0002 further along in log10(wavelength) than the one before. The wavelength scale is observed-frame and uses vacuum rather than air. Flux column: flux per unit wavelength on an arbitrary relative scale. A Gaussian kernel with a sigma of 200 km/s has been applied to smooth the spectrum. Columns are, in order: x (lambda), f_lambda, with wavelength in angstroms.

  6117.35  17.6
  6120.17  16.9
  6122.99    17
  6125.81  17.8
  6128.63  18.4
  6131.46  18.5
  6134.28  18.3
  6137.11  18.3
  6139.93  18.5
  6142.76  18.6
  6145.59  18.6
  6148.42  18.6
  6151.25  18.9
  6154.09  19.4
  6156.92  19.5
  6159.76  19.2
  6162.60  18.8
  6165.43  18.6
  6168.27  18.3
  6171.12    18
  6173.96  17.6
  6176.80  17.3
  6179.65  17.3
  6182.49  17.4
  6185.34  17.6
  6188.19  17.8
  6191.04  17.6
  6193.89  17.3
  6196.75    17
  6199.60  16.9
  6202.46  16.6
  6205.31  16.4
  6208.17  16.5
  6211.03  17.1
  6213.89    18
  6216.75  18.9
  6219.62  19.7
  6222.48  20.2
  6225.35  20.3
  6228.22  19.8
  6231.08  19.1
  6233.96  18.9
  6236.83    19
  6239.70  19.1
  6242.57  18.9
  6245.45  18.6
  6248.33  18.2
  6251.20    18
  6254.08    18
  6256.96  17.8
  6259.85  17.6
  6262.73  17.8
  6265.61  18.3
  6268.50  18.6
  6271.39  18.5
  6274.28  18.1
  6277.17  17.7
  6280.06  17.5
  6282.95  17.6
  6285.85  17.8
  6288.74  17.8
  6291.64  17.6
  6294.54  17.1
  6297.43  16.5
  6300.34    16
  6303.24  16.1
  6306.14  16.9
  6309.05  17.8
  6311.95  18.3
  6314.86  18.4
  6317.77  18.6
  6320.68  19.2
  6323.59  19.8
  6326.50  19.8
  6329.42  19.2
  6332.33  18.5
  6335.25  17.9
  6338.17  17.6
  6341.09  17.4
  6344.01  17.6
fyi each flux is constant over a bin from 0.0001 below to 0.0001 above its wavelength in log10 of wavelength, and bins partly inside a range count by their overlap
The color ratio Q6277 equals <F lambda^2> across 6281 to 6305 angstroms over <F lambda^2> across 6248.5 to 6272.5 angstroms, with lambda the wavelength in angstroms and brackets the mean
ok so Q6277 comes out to 1.0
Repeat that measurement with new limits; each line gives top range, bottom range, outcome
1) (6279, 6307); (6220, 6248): 0.90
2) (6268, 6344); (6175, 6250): 1.02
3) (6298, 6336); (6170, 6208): 1.10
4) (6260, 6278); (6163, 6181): 1.05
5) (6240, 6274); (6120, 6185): 1.03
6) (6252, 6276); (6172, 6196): 1.06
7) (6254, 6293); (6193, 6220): 1.05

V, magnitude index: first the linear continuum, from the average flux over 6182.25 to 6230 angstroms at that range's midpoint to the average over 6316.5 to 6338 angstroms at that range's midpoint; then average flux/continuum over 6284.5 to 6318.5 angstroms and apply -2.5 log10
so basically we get 0.08 mag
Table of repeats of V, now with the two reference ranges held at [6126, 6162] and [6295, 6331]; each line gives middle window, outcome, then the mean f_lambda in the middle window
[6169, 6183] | 0.061 mag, 17.6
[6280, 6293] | 0.028 mag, 17.7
